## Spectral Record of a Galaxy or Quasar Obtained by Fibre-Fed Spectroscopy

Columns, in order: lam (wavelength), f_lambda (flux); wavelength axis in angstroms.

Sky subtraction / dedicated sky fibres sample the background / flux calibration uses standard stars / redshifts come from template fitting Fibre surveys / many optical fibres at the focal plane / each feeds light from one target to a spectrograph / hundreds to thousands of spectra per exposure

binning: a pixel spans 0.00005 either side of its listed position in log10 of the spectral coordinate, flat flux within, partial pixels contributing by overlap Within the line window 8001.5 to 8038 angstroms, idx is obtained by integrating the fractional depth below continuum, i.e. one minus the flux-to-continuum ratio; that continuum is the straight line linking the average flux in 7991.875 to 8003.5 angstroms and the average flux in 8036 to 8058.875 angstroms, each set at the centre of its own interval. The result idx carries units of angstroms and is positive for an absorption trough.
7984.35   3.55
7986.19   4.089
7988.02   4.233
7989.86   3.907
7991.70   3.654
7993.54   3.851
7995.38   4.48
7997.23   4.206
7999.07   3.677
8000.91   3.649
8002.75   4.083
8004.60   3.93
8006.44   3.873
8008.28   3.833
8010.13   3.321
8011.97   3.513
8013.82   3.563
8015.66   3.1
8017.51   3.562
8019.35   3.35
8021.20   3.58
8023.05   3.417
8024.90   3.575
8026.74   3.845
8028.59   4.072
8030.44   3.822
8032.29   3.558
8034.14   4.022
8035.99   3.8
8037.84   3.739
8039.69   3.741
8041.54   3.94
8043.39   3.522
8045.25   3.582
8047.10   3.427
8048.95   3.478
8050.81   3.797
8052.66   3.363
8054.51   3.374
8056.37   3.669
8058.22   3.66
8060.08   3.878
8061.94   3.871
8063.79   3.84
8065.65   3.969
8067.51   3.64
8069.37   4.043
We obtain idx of 1.3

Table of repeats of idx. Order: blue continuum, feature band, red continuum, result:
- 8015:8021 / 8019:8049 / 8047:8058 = -2.1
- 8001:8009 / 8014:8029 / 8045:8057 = 0.9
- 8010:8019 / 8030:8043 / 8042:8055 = -1.1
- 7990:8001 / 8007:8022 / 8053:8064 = 1.5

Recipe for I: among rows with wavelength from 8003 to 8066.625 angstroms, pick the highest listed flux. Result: 4.072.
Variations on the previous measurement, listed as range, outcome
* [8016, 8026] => 3.58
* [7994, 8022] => 4.48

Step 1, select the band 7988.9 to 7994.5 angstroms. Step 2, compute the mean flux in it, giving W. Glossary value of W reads 3.81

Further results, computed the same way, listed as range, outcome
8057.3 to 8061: 3.76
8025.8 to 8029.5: 3.96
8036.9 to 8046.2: 3.7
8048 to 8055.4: 3.51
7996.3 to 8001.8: 3.84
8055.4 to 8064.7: 3.78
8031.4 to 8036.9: 3.79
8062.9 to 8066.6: 3.9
